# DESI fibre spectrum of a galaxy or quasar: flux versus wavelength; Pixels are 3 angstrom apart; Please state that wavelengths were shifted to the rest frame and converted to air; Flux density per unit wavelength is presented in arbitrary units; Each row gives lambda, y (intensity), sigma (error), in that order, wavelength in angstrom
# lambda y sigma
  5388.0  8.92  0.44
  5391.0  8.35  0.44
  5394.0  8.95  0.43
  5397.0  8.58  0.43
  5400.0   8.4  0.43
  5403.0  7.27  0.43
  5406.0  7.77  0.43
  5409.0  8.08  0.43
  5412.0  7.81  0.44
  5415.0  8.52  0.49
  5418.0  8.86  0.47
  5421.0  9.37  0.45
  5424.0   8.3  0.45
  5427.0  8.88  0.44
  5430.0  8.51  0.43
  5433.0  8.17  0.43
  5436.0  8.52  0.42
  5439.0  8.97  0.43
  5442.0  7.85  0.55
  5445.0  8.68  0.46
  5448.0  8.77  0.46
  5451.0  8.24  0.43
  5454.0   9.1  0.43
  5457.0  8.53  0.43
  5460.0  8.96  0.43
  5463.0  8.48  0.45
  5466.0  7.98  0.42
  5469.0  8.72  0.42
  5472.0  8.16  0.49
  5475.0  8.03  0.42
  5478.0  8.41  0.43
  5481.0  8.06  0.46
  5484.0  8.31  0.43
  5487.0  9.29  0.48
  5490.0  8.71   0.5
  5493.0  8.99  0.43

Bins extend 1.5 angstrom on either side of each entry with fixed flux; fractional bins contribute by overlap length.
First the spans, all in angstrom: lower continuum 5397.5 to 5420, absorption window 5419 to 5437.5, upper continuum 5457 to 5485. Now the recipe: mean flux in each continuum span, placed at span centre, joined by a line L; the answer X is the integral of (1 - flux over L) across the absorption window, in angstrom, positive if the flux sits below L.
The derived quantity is -0.94 angstrom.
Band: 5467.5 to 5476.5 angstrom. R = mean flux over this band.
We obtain 8.3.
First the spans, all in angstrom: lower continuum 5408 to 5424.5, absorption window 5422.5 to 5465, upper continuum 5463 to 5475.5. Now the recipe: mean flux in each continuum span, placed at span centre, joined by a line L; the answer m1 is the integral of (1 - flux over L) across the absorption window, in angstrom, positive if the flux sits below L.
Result -0.9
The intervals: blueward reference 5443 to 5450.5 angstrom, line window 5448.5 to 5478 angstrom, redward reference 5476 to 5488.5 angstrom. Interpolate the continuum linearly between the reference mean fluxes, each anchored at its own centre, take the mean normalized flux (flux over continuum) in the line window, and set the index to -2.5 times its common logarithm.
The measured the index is 0.01 mag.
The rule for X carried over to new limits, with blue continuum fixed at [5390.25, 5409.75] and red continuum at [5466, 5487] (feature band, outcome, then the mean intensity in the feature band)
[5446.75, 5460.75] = -0.7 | 8.71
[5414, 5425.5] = -0.8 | 8.77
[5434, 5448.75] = -0.5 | 8.53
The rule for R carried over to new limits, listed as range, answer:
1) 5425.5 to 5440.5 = 8.61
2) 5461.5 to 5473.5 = 8.34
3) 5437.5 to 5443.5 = 8.41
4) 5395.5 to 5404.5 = 8.08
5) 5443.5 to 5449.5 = 8.72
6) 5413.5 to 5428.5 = 8.79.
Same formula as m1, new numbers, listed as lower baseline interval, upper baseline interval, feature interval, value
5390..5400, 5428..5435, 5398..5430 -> 0.6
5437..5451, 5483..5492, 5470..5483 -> 0.8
